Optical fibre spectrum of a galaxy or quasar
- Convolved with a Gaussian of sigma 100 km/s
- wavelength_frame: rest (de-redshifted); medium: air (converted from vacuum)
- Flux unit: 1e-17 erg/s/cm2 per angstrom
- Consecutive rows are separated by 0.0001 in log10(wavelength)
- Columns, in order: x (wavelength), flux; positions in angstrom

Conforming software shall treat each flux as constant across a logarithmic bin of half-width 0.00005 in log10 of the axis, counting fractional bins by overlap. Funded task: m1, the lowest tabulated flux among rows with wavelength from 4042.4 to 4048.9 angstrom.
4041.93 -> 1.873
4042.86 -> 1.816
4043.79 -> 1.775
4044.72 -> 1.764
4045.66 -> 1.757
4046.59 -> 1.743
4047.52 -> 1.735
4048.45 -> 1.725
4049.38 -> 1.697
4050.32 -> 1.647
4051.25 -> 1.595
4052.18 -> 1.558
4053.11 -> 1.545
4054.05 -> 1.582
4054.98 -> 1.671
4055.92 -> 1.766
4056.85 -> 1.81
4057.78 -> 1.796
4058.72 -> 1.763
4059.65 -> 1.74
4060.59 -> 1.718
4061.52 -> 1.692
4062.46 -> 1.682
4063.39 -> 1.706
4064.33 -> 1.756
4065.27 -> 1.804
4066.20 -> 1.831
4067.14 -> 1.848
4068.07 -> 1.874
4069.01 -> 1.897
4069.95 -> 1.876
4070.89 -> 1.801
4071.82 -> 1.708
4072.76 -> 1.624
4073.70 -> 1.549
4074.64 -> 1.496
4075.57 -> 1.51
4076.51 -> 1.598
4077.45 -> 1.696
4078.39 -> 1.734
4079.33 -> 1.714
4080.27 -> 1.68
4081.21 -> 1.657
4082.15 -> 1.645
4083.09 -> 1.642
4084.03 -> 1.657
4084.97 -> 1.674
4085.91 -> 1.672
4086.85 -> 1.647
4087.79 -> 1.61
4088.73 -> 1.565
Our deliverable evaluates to 1.725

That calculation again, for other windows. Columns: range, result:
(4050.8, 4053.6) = 1.545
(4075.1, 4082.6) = 1.51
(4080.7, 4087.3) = 1.642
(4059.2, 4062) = 1.692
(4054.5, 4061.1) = 1.671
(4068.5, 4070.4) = 1.876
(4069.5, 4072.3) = 1.708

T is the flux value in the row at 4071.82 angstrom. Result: 1.708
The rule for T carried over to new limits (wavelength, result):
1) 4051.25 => 1.595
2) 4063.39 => 1.706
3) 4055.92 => 1.766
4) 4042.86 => 1.816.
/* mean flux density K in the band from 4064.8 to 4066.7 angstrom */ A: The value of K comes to 1.82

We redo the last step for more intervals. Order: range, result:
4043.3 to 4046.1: 1.76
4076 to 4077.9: 1.64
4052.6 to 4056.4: 1.64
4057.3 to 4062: 1.74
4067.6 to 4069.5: 1.89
